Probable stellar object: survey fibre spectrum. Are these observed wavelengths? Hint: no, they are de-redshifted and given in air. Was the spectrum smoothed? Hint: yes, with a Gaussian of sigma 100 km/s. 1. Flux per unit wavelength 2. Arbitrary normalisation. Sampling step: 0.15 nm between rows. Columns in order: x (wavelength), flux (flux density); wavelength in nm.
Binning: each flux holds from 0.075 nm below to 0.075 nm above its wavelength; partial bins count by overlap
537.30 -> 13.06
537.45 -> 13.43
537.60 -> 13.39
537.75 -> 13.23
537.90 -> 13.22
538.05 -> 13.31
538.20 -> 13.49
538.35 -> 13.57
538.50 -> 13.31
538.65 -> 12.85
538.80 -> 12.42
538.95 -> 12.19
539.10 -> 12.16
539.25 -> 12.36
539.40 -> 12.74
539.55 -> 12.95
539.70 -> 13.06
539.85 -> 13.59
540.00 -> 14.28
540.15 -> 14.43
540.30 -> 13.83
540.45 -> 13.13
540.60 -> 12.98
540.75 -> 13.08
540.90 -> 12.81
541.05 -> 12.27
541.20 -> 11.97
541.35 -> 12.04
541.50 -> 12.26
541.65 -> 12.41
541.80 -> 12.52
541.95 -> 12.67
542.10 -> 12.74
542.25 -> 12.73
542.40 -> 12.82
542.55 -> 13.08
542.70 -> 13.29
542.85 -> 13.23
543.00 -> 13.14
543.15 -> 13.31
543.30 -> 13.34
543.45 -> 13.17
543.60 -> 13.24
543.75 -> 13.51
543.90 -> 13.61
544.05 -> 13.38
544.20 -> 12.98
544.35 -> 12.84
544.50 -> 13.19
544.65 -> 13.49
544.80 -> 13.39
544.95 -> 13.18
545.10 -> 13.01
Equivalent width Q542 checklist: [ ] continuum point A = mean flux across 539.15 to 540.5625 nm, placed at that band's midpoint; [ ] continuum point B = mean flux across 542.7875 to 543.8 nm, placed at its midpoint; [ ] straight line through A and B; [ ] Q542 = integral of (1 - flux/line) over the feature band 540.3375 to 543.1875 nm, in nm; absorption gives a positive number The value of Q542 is 0.11 nm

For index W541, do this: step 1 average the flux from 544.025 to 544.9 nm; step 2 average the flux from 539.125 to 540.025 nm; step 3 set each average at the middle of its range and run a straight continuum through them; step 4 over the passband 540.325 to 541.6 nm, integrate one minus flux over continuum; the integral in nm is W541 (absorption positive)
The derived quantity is 0.05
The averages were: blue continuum 13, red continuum 13.2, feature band 12.6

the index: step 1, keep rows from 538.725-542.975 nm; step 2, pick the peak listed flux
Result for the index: 14.43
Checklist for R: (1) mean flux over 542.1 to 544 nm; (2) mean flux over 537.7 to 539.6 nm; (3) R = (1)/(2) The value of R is 1.0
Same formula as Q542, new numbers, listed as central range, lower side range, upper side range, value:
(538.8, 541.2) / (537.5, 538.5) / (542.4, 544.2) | 0.06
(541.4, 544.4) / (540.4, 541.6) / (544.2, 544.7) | -0.03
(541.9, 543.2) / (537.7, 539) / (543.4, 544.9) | 0.02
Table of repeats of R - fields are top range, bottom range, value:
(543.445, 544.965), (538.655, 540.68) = 1.02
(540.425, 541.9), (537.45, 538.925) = 0.95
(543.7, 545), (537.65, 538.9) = 1.01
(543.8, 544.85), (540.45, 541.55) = 1.06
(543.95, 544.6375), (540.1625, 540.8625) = 0.99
